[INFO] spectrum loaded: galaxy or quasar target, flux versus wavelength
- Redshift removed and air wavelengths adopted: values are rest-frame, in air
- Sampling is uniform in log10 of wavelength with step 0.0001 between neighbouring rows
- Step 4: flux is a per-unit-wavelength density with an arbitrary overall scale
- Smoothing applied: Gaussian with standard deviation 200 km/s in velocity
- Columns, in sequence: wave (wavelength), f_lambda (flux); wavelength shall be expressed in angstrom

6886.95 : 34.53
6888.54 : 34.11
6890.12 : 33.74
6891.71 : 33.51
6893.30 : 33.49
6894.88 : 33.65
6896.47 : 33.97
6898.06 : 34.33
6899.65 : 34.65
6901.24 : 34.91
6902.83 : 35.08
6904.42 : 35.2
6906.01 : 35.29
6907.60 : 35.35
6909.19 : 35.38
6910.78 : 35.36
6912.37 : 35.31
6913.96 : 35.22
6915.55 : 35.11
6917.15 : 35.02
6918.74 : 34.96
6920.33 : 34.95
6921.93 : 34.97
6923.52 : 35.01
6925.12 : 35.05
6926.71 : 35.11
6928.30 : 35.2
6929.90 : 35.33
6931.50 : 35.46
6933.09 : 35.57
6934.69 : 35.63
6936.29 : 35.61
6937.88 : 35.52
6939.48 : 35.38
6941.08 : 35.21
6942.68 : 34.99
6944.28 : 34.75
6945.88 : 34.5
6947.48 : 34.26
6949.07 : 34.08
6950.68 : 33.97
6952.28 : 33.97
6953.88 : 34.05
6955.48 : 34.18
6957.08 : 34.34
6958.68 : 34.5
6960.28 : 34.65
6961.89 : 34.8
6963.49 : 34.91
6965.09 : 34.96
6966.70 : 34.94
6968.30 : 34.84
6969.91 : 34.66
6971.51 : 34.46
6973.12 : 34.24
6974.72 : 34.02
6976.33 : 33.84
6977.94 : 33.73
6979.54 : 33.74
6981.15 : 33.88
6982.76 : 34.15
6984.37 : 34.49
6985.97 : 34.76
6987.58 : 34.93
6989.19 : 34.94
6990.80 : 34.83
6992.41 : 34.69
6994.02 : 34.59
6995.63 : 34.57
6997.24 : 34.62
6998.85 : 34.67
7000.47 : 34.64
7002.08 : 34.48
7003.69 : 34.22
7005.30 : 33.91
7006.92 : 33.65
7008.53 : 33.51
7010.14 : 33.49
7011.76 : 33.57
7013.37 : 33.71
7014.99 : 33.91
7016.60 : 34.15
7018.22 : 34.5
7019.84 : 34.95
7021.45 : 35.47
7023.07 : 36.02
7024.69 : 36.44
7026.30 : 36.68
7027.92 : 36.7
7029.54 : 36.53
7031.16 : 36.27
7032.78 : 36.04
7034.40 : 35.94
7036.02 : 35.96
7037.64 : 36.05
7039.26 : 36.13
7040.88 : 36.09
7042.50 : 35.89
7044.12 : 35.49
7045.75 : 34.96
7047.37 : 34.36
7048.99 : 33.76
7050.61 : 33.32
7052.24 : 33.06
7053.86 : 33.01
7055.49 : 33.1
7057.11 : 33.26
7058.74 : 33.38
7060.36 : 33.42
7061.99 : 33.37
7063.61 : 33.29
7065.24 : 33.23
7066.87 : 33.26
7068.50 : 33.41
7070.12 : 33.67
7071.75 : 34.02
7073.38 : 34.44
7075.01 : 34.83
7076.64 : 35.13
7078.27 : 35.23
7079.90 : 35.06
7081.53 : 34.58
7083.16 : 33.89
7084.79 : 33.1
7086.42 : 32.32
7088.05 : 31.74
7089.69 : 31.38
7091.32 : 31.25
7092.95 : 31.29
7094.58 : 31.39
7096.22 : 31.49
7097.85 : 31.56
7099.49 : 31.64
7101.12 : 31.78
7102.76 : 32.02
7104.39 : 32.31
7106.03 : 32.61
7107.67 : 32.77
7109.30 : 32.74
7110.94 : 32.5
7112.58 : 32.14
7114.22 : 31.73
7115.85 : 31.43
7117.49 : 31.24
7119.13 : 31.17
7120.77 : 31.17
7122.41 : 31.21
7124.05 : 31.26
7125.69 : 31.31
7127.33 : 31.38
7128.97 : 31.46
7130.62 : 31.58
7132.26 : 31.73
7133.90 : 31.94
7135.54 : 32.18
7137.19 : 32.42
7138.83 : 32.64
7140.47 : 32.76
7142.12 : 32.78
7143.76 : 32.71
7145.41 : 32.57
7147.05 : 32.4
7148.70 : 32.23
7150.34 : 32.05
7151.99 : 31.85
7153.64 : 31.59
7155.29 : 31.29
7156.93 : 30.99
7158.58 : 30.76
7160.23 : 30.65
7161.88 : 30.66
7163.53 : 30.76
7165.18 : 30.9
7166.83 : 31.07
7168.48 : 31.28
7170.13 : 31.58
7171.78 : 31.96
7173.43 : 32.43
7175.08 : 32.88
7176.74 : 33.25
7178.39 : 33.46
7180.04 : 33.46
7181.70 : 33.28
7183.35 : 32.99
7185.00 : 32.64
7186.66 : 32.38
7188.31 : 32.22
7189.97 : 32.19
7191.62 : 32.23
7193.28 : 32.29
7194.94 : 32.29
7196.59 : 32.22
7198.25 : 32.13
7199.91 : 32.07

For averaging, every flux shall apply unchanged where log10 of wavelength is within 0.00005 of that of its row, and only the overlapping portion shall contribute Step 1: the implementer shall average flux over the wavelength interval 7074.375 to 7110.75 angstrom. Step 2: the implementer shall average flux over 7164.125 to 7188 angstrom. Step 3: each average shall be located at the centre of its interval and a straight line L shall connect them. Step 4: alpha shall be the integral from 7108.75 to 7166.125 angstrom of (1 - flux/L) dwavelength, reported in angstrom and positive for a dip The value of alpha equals 1.5 angstrom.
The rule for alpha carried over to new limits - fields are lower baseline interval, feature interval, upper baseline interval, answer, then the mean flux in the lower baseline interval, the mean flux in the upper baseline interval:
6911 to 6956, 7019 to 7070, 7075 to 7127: -2.4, 35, 32.3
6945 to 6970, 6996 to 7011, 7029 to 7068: 0.2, 34.5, 34.5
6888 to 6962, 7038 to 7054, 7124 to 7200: -0.6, 34.8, 32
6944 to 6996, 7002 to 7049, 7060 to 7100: -1.9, 34.4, 33.1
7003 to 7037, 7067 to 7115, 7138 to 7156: 0.9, 35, 32.3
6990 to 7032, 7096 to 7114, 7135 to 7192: 0.5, 34.8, 32.1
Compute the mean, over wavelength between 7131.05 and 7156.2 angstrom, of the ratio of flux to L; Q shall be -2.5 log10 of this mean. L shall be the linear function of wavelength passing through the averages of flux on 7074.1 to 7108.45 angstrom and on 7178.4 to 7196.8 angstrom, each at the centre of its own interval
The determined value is 0.02 mag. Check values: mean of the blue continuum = 32.7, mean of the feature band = 32.2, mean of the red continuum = 32.6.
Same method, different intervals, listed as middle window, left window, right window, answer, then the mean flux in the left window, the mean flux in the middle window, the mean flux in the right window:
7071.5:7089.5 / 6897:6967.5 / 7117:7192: -0.032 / 34.9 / 33.9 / 31.9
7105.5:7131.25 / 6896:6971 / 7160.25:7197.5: 0.038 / 34.9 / 31.7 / 32.2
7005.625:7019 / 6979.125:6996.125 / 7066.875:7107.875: 0.010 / 34.5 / 33.8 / 32.9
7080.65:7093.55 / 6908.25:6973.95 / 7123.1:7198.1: 0.017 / 34.9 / 32.5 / 32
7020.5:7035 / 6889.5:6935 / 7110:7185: -0.088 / 34.9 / 36.2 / 31.9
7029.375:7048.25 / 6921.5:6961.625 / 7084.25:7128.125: -0.087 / 34.8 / 35.8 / 31.8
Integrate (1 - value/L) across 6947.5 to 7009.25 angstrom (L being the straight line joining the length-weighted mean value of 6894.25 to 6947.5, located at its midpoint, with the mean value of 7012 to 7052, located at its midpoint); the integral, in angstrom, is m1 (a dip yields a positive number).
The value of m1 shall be 1.43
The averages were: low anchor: 35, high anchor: 35.3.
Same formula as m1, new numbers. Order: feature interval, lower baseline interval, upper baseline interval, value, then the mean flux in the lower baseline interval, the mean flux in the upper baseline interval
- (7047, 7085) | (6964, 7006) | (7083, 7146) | -1.07 angstrom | 34.5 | 31.9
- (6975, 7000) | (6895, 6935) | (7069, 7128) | -0.28 angstrom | 35.1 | 32.5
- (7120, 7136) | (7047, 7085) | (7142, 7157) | 0.50 angstrom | 33.8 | 32.1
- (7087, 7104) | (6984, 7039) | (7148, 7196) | 0.93 angstrom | 35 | 32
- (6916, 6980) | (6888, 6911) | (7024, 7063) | -0.13 angstrom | 34.5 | 35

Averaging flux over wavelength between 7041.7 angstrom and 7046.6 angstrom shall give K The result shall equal 35.4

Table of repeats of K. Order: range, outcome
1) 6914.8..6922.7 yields 35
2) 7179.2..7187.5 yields 33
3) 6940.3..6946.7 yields 34.8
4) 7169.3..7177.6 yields 32.4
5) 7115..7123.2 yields 31.3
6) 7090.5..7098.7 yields 31.4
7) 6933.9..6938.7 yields 35.6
